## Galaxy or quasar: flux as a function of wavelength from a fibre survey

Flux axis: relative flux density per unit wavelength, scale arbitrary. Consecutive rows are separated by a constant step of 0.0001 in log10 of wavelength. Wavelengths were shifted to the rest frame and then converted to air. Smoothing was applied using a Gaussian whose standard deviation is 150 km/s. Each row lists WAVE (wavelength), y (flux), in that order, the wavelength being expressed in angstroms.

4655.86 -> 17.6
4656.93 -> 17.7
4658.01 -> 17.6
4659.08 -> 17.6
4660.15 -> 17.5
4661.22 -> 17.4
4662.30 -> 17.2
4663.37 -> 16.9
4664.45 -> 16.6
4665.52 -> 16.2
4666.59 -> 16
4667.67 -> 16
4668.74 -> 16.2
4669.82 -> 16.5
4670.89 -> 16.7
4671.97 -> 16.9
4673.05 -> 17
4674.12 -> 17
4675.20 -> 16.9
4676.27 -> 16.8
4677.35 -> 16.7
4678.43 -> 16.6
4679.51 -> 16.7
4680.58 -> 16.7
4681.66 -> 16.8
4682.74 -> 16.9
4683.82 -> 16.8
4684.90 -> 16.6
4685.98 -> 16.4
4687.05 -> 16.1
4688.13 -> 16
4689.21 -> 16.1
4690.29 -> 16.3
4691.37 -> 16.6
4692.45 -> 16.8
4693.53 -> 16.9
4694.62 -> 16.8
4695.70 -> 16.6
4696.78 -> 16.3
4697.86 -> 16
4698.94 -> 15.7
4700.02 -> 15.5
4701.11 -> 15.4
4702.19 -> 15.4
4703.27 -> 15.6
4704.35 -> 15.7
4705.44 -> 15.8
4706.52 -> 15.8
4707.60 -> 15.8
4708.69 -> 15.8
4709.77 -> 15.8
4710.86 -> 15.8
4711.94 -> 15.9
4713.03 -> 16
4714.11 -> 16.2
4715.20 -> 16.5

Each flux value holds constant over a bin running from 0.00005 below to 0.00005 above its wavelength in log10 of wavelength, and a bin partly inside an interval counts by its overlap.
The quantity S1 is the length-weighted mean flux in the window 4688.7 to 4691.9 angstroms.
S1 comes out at 16.3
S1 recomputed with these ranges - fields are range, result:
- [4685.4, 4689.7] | 16.2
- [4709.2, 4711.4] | 15.8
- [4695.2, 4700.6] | 16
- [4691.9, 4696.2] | 16.7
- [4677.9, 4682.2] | 16.7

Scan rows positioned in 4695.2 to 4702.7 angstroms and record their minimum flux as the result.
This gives 15.4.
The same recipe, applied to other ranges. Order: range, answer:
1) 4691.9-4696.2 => 16.6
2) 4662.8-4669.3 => 16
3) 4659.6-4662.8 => 17.2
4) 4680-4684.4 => 16.7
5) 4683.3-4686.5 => 16.4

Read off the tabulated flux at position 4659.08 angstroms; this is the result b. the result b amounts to 17.6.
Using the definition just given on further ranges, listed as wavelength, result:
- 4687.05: 16.1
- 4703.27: 15.6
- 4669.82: 16.5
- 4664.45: 16.6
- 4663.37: 16.9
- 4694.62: 16.8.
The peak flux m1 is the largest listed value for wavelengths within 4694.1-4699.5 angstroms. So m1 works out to 16.8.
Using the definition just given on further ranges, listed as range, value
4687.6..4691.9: 16.6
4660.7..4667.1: 17.4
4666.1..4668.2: 16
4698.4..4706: 15.8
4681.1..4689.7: 16.9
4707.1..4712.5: 15.9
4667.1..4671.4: 16.7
